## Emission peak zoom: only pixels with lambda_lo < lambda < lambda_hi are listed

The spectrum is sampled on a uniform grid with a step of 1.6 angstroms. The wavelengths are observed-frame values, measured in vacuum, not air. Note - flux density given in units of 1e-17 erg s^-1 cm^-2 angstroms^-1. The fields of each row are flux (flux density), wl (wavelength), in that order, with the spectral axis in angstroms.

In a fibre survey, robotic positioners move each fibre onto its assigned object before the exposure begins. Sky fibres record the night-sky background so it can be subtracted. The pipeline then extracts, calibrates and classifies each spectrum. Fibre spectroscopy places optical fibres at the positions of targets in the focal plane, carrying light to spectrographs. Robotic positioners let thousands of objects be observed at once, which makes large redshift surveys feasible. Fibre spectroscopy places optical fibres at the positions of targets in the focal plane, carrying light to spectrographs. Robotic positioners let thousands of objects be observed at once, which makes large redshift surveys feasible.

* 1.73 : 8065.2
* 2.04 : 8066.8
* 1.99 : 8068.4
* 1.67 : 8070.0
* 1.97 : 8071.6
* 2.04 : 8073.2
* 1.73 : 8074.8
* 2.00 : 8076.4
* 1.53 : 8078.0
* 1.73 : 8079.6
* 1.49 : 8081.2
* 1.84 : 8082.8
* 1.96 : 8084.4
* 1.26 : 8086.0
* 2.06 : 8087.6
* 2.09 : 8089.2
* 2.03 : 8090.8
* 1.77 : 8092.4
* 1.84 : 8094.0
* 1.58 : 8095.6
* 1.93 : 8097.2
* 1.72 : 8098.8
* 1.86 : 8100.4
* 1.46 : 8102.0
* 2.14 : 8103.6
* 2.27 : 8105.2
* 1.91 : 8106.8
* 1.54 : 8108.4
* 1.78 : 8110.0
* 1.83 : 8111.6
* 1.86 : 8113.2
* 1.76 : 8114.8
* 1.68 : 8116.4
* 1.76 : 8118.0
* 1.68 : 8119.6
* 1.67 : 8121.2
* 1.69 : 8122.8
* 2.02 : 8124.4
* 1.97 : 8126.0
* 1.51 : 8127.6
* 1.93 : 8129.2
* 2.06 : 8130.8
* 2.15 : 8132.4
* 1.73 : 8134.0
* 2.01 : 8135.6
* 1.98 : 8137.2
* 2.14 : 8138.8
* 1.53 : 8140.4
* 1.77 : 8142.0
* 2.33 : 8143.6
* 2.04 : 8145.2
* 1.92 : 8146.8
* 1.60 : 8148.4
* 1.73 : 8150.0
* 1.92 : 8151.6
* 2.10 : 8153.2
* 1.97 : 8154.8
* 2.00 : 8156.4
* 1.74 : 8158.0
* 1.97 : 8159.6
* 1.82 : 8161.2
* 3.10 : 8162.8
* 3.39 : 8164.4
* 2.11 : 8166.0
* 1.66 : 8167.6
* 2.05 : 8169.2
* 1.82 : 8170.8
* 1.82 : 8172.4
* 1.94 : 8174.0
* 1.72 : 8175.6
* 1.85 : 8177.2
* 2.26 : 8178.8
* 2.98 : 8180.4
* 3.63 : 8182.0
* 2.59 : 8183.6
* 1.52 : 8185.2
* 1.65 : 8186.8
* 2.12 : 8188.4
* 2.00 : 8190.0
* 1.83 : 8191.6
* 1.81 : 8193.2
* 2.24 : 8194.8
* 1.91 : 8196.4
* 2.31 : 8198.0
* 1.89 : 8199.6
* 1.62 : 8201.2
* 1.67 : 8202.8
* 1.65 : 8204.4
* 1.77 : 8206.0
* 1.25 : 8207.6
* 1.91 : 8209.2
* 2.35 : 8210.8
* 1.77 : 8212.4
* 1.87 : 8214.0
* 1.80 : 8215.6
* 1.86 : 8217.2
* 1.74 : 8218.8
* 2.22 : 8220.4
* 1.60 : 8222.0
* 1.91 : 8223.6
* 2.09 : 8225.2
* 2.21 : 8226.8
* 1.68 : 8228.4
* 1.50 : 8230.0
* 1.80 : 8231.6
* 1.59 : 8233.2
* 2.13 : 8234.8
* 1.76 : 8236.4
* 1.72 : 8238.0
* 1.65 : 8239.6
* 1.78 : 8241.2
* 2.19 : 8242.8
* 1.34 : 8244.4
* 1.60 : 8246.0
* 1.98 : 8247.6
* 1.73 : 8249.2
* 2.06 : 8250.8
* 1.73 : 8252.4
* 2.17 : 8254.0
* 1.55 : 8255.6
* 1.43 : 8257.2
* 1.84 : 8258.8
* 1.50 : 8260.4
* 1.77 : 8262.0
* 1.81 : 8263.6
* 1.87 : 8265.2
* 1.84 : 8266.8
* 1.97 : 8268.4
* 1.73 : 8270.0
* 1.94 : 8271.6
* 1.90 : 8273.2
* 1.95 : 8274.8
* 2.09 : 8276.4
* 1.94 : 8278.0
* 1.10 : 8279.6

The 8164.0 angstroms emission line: [S II] 6716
